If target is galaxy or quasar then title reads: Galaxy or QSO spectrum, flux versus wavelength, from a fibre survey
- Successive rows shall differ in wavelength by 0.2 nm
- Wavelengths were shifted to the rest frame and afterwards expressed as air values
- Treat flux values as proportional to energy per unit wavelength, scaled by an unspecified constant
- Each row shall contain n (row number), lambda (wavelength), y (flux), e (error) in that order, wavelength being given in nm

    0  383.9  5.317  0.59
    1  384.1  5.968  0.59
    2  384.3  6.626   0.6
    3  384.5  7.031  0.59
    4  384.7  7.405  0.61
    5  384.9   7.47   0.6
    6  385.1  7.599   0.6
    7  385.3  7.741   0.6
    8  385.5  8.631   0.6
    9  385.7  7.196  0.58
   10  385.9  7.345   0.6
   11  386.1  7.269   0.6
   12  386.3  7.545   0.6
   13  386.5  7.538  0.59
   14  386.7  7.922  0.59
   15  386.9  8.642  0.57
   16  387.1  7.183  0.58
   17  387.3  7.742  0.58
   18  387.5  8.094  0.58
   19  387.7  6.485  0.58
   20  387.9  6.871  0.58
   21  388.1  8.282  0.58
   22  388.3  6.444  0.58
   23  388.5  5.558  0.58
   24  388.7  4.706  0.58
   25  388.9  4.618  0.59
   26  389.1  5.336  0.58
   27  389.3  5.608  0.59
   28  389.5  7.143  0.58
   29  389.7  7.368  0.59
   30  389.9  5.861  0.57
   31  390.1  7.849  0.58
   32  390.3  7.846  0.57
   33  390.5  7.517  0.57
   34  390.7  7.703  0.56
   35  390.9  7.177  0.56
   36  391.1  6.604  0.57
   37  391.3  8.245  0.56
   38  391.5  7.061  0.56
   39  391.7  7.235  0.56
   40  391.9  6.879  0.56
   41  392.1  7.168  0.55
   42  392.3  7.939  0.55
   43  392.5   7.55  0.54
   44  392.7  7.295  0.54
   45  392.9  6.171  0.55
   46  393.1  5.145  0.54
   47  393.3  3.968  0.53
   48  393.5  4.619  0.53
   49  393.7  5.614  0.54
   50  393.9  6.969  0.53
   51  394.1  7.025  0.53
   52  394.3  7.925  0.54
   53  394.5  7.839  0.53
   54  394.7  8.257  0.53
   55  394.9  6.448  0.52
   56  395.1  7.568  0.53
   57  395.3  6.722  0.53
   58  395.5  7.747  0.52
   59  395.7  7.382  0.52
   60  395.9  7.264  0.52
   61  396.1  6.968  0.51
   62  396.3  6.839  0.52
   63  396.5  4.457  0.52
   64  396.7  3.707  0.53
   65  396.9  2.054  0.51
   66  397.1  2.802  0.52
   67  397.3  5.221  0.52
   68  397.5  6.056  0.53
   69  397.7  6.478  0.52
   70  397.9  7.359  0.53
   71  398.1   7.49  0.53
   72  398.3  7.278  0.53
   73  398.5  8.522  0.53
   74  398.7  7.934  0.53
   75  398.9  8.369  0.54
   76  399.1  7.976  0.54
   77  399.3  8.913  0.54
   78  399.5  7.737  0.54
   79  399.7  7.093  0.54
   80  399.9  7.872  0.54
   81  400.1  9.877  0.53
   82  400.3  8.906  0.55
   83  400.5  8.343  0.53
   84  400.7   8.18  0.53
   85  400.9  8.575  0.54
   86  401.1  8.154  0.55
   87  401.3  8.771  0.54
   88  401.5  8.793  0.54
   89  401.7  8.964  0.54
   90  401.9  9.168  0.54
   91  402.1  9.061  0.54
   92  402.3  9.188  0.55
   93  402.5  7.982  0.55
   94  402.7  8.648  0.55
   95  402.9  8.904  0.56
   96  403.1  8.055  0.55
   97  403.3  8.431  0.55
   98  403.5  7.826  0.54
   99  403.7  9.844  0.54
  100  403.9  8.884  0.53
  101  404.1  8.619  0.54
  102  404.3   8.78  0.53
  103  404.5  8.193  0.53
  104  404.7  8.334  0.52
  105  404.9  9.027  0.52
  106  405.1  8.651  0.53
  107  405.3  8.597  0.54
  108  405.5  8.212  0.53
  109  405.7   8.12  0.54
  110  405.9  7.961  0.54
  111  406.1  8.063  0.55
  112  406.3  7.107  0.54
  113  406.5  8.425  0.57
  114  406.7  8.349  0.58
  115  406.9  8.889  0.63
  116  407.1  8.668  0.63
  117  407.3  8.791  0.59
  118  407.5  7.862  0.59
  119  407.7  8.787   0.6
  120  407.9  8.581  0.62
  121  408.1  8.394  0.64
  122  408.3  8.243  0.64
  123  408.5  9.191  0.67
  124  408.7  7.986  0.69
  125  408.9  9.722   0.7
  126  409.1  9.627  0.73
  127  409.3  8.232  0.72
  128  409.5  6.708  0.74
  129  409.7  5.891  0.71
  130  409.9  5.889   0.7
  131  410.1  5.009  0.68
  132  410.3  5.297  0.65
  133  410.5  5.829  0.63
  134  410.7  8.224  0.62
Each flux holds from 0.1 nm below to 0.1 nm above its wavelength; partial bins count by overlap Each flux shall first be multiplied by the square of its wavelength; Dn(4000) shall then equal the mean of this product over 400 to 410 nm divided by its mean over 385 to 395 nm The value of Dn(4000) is 1.31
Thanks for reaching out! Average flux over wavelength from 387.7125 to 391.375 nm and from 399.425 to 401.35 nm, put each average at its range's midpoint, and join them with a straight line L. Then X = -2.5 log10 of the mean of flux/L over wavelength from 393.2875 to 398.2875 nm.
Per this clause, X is 0.22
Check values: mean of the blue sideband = 6.69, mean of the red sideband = 8.35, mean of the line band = 6.25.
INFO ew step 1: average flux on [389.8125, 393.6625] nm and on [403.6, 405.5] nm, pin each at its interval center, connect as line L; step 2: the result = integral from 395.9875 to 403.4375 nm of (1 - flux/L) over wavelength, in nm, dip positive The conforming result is 0.47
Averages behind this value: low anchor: 6.82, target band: 7.54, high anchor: 8.74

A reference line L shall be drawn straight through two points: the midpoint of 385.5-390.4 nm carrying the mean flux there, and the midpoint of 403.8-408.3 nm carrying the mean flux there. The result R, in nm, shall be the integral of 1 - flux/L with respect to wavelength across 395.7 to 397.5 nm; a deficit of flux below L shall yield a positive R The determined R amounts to 0.597 nm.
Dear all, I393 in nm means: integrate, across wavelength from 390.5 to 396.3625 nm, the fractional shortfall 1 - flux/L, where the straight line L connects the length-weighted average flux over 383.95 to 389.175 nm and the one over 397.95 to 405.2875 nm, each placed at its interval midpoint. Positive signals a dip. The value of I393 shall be 0.56 nm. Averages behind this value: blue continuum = 7.04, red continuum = 8.48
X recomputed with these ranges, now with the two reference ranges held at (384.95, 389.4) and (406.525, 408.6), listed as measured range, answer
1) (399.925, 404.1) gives -0.07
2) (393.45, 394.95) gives 0.10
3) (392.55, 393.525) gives 0.31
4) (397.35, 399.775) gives 0.05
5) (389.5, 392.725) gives 0.00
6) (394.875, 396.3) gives 0.07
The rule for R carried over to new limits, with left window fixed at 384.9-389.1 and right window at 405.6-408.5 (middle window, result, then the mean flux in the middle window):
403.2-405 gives -0.11 nm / 8.66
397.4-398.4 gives 0.11 nm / 6.93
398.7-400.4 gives -0.09 nm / 8.32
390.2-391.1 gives -0.01 nm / 7.45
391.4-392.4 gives 0.02 nm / 7.26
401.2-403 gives -0.18 nm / 8.83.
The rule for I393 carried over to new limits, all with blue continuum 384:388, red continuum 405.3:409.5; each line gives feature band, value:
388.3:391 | 0.39 nm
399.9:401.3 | -0.09 nm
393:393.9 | 0.31 nm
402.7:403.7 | -0.03 nm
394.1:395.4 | 0.07 nm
